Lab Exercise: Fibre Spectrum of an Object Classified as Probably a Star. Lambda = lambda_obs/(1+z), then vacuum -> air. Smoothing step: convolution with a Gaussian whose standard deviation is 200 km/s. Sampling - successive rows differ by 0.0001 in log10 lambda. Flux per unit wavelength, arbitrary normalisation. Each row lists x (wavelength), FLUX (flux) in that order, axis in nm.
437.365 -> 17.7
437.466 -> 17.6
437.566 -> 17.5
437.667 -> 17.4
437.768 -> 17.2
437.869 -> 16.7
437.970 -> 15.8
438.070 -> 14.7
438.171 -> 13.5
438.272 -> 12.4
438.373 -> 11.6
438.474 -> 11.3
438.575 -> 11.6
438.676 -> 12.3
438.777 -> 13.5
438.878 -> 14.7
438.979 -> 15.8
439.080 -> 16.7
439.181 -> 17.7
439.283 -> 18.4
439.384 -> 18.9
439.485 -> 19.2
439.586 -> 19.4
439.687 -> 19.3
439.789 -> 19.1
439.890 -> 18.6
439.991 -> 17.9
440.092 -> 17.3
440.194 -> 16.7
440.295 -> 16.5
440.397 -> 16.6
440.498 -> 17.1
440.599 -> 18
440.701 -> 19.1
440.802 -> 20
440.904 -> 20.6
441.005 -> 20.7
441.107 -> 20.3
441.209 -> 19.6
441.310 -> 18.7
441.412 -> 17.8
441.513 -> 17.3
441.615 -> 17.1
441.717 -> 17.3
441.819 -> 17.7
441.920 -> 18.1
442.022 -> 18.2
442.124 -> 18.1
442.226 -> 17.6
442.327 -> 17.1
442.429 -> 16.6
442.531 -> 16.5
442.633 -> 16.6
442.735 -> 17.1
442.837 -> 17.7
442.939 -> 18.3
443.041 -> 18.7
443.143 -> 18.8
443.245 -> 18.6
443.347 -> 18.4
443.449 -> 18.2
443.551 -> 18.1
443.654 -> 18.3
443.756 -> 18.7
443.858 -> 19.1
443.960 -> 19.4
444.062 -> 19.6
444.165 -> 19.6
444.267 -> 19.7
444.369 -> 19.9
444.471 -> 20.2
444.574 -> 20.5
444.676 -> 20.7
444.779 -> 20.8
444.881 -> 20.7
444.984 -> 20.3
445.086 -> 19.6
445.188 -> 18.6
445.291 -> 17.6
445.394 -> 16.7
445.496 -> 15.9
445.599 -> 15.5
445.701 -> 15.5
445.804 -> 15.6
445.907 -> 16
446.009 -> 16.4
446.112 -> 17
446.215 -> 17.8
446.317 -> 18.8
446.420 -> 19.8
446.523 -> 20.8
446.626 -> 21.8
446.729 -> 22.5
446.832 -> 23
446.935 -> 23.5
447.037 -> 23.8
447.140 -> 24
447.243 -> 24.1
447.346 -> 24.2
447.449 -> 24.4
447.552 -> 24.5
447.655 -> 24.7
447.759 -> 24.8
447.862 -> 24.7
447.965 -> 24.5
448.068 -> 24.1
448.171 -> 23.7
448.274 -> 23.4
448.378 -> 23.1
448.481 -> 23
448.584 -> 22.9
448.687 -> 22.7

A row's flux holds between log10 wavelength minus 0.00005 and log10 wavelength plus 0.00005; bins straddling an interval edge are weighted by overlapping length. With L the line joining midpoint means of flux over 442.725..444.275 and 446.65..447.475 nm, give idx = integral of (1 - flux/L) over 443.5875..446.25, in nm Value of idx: 0.267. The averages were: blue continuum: 18.7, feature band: 18.4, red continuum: 23.6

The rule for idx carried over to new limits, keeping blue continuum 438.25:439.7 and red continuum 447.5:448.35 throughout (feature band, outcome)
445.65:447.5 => 0.20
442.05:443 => 0.08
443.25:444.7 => 0.08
